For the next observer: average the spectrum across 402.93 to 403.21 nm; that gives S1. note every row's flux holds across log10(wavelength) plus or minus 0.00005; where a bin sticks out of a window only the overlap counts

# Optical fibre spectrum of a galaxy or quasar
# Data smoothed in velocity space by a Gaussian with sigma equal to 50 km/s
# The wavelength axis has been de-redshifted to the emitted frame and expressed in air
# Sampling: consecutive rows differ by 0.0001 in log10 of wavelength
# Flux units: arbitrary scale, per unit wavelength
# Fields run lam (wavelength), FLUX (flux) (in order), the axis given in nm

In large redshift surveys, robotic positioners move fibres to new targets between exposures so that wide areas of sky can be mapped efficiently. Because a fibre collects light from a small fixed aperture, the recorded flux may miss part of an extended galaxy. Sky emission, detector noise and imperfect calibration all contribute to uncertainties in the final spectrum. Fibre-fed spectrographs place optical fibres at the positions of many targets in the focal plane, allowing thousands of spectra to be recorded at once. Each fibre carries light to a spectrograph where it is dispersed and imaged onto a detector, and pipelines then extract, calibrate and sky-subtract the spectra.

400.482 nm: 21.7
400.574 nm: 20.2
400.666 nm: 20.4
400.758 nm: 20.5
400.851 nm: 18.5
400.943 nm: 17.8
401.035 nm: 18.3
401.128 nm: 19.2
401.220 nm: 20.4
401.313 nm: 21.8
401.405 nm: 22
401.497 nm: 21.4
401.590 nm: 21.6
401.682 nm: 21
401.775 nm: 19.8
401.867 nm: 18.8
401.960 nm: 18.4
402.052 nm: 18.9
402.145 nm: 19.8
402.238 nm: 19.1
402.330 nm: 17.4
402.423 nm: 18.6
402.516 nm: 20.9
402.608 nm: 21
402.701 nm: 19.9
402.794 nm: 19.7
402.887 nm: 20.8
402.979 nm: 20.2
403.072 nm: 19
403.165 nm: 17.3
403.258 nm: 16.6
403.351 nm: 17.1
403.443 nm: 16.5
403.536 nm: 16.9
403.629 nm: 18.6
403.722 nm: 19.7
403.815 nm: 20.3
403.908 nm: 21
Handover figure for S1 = 18.9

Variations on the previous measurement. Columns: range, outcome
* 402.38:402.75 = 20.1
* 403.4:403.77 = 17.9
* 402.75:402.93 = 20.2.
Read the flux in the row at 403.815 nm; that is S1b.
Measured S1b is 20.3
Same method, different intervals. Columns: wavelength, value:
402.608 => 21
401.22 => 20.4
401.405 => 22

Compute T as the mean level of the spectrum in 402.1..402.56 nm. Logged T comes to 19.1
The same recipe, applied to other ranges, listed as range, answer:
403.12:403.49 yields 16.9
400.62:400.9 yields 19.8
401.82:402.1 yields 18.7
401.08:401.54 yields 20.9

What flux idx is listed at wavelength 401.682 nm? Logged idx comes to 21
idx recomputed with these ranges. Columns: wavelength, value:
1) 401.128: 19.2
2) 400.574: 20.2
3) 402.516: 20.9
